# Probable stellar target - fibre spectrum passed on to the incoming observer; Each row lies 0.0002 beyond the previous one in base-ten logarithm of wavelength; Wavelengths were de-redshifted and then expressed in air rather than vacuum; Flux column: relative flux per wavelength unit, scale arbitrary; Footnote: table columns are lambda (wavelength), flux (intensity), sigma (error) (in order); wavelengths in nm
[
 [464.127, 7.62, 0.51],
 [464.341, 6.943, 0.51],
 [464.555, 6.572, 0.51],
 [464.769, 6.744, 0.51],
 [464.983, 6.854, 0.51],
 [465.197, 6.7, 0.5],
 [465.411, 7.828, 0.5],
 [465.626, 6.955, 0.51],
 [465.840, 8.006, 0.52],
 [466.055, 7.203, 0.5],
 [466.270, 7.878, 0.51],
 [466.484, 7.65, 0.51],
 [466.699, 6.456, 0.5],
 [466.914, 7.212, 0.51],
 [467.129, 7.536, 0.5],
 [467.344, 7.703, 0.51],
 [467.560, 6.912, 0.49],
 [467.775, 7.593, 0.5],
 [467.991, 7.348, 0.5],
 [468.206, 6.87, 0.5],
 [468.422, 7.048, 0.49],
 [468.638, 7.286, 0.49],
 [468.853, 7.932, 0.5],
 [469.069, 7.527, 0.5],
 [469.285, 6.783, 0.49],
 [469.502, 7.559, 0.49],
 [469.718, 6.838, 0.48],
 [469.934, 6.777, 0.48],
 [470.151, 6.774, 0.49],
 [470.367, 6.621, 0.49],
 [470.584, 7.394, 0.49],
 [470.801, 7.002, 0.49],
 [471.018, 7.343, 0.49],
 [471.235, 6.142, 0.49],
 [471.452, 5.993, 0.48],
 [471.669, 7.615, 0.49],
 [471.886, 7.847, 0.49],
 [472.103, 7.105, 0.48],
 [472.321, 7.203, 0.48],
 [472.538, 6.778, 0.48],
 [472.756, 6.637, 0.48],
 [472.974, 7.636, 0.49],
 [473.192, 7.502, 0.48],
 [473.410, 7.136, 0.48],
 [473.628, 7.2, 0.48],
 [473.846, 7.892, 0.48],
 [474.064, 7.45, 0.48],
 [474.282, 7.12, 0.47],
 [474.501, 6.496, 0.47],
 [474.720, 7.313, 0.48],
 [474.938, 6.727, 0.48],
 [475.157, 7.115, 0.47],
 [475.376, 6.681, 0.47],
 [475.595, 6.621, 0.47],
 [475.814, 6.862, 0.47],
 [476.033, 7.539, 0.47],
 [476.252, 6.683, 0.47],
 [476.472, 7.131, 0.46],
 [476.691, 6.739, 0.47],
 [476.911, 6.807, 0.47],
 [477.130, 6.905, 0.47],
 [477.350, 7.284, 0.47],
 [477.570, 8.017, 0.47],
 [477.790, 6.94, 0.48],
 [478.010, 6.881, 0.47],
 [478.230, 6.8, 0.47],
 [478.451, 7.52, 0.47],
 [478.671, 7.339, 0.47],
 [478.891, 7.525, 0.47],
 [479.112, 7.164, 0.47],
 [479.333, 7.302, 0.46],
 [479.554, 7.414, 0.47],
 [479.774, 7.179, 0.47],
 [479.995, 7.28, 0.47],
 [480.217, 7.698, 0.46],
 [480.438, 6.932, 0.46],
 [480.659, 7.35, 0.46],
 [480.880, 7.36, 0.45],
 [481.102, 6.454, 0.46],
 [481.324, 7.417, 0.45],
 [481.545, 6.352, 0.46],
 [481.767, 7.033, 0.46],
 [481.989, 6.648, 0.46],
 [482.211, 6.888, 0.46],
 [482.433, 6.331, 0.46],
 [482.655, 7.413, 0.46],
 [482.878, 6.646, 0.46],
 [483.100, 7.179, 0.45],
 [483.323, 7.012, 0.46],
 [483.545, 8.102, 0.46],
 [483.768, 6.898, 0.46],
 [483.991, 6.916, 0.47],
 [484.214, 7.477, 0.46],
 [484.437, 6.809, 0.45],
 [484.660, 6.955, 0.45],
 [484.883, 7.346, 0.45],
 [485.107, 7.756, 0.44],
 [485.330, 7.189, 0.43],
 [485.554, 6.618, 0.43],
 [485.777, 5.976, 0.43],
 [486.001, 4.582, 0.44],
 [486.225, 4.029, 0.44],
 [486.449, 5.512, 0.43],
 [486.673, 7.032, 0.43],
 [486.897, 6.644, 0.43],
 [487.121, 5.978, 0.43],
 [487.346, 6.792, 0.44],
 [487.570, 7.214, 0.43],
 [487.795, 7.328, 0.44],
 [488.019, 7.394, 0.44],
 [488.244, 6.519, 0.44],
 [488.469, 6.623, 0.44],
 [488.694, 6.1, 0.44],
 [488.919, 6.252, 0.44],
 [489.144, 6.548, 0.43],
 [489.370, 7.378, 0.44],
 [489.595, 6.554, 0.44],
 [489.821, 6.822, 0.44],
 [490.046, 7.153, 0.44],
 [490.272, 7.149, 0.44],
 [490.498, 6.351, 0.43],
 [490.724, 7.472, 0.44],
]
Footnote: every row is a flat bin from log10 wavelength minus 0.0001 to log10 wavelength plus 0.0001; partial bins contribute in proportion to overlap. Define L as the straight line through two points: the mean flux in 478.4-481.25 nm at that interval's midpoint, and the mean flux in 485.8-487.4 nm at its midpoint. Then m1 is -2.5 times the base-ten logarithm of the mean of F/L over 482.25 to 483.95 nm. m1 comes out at -0.08 mag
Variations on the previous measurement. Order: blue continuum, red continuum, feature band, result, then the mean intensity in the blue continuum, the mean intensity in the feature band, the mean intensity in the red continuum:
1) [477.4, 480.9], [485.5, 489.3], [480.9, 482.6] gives 0.031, 7.29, 6.79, 6.31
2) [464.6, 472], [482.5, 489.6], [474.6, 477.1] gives 0.007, 7.17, 6.93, 6.71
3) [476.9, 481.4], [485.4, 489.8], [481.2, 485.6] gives -0.040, 7.22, 7.05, 6.39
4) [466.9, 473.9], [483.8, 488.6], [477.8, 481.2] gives -0.056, 7.17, 7.21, 6.61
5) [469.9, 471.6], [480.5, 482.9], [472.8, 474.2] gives -0.095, 6.77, 7.43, 6.91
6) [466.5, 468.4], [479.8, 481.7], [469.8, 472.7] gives 0.034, 7.22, 6.96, 7.11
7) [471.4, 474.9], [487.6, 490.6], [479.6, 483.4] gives -0.005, 7.19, 7.02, 6.8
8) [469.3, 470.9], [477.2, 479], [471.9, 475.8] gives 0.002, 6.98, 7.11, 7.28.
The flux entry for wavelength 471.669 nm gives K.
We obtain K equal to 7.615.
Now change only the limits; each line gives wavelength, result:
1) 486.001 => 4.582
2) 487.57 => 7.214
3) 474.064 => 7.45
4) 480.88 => 7.36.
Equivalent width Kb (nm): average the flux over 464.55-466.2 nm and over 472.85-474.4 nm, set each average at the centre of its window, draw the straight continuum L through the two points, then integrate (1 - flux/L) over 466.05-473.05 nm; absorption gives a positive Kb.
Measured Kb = 0.12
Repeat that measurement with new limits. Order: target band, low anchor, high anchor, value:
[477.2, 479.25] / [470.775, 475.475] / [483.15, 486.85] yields -0.11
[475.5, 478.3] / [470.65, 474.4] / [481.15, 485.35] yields 0.04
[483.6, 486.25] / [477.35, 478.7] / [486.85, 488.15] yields 0.13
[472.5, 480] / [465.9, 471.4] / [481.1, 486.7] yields -0.21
